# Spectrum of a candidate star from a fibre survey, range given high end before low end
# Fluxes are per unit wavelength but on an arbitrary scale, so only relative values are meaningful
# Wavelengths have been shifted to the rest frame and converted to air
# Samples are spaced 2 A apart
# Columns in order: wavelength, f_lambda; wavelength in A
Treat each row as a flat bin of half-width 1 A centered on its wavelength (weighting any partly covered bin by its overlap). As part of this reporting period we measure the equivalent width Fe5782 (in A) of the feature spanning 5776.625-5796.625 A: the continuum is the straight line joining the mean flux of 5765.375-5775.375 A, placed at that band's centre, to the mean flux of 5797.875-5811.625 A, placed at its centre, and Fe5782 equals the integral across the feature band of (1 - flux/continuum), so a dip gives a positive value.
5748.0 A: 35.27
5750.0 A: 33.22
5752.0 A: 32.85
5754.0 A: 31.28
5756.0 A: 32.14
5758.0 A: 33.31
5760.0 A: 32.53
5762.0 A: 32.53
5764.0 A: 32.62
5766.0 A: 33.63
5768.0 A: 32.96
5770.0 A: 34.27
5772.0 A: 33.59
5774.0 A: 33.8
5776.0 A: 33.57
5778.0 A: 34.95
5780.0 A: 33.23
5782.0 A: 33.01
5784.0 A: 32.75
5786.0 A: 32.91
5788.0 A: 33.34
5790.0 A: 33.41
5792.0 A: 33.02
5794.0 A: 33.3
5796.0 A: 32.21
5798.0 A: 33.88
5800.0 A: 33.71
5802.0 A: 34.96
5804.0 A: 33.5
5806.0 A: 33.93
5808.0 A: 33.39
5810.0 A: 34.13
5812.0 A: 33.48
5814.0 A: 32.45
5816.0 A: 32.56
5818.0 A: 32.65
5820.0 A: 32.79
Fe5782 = 0.32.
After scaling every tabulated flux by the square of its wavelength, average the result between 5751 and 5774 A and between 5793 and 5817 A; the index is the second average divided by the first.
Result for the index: 1.03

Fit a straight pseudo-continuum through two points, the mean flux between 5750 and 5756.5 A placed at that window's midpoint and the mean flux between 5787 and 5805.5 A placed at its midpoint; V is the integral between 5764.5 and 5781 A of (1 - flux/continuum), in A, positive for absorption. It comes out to -0.5 A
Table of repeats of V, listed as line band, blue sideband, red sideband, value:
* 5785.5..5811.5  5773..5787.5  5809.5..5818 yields -0.2 A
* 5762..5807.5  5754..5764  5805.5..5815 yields -0.7 A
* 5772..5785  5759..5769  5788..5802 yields -0.2 A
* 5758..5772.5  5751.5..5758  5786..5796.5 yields -0.3 A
